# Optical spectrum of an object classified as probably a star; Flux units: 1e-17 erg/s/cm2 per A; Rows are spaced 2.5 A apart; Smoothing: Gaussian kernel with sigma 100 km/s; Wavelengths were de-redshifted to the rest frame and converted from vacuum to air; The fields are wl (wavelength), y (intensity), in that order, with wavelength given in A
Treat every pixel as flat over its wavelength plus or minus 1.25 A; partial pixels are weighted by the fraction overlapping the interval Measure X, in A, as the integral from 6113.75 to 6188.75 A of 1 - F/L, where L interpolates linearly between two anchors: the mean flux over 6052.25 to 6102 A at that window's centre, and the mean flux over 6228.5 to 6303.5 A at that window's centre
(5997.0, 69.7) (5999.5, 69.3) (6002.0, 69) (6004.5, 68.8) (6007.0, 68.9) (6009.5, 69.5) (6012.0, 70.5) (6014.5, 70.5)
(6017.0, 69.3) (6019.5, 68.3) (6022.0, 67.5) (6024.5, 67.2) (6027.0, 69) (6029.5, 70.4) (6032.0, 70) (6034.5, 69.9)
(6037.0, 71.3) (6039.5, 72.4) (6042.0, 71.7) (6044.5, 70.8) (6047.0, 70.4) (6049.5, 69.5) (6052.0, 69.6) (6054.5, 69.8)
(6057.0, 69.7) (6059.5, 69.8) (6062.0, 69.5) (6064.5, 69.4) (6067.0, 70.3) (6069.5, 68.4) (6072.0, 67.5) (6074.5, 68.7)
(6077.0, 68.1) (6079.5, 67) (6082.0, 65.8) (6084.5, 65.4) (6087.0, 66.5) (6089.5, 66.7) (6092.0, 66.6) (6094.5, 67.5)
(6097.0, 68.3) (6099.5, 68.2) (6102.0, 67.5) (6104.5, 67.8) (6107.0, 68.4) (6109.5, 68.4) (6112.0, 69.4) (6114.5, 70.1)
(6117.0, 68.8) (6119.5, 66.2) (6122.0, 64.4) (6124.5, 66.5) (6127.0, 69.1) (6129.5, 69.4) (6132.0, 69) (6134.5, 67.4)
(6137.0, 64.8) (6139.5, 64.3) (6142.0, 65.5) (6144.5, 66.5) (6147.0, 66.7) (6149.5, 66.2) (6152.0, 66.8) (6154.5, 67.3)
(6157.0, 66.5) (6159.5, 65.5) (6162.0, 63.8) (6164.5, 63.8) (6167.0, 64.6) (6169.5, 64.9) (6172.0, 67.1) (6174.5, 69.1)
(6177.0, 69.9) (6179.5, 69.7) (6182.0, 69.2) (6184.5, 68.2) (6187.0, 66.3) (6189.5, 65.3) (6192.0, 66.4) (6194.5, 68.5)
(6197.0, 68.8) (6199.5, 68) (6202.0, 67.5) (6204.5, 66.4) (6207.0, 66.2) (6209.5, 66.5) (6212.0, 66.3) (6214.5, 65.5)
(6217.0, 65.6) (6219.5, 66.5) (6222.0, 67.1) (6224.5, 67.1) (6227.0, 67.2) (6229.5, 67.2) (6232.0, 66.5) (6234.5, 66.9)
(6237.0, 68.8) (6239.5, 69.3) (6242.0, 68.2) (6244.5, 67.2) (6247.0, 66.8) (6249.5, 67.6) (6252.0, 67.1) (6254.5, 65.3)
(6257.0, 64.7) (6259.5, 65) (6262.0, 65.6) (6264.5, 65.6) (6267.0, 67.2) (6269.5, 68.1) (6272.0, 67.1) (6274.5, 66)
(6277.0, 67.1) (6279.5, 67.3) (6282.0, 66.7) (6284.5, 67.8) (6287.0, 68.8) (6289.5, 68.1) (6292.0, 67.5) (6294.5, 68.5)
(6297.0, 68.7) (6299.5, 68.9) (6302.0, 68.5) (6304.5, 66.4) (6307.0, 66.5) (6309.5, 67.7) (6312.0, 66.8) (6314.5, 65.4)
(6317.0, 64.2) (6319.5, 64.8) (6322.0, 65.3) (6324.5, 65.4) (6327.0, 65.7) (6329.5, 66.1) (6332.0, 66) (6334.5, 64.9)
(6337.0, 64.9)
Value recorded 0.97 A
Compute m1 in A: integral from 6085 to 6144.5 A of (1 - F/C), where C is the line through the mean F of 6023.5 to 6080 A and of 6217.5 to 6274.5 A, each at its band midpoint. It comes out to 1.2 A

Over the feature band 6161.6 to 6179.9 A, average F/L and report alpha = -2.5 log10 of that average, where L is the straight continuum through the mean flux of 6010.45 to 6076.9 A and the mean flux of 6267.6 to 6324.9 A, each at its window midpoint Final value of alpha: 0.03 mag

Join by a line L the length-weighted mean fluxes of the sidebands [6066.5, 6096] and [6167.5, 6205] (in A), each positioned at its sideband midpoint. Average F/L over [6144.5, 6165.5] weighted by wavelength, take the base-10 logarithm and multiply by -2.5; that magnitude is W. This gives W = 0.03 mag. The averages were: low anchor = 67.3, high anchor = 67.7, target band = 65.9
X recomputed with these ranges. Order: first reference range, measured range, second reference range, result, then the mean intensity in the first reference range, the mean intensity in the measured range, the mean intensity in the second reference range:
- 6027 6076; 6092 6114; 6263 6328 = 0.4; 69.9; 68.2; 66.9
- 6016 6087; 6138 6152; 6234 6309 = 0.5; 69.1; 65.9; 67.3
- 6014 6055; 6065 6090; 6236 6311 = 0.7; 69.8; 67.5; 67.3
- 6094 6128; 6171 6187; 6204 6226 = -0.4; 67.9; 68.7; 66.4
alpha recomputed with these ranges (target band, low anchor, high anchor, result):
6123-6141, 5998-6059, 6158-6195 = 0.008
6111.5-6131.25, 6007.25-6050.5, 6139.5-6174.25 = -0.016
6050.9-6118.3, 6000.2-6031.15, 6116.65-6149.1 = -0.009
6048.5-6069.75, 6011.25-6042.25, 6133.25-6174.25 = -0.013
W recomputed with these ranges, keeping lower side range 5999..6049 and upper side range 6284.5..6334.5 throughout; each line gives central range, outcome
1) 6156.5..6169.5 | 0.06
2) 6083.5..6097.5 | 0.04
